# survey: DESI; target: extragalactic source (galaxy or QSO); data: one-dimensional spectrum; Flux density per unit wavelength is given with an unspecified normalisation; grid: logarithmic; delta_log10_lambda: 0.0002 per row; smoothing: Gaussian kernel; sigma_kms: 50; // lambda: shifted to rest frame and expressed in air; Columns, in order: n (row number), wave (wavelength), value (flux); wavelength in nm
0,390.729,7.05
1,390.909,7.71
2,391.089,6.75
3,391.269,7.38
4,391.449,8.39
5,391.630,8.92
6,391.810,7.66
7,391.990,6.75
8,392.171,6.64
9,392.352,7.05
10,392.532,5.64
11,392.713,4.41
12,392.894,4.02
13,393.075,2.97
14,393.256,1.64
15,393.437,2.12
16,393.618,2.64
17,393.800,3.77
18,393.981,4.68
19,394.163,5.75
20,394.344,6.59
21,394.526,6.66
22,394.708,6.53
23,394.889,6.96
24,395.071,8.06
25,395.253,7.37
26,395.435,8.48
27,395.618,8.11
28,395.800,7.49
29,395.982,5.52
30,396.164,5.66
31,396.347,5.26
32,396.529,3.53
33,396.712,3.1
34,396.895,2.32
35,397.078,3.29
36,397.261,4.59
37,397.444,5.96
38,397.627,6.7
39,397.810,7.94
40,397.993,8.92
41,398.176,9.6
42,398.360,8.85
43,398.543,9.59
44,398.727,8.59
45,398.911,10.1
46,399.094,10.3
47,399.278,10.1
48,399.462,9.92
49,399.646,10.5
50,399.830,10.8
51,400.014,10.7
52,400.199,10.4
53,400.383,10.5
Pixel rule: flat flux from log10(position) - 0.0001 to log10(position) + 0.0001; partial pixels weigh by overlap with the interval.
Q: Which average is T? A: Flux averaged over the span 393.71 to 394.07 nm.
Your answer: 4.23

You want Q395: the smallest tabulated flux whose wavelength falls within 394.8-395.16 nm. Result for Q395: 6.96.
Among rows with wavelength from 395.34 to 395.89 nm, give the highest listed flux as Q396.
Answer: 8.48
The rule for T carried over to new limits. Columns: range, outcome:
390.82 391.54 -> 7.56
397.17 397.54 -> 5.29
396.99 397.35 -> 3.94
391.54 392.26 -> 7.5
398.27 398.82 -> 9.01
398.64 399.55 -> 9.81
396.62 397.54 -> 3.86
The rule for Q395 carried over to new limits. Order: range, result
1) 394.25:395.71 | 6.53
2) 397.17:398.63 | 4.59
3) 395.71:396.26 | 5.52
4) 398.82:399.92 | 9.92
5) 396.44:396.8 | 3.1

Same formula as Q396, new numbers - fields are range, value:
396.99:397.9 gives 7.94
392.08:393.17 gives 7.05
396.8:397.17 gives 3.29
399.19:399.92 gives 10.8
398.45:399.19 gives 10.3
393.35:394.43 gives 6.59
